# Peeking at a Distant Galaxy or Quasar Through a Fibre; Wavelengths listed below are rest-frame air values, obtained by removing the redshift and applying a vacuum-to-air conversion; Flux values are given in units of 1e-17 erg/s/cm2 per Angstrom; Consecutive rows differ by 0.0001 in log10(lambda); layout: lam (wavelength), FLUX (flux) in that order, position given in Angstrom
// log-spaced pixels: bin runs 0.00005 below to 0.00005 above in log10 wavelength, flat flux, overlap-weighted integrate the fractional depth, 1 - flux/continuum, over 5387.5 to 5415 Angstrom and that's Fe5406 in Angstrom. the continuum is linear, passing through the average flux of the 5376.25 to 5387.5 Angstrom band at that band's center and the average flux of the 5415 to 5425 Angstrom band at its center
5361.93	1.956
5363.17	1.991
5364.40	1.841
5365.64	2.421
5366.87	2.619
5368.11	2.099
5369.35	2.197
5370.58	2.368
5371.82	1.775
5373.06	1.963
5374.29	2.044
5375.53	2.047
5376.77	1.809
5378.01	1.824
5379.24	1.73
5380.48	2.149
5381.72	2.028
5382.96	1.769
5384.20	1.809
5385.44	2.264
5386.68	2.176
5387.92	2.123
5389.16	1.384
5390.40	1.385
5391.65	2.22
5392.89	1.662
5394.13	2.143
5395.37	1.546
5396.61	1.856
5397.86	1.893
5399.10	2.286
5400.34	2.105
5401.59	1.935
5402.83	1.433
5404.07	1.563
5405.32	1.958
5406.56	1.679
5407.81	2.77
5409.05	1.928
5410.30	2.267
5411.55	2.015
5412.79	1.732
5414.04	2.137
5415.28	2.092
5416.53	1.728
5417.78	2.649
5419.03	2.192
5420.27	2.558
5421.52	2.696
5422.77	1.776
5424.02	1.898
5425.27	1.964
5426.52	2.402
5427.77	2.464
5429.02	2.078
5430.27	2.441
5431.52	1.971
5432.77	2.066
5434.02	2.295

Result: 2.2 Angstrom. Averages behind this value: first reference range 1.96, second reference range 2.19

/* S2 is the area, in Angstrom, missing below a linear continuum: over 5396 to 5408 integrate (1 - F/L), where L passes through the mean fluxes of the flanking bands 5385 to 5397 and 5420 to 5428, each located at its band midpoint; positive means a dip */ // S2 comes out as 0.42 Angstrom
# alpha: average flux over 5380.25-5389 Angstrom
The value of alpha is 2.01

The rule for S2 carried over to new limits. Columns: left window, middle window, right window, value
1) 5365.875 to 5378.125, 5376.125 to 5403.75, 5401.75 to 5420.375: 2.4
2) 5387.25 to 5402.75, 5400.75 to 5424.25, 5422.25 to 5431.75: -0.5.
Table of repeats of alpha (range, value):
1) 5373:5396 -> 1.9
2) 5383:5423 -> 2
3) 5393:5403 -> 1.91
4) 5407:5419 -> 2.14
